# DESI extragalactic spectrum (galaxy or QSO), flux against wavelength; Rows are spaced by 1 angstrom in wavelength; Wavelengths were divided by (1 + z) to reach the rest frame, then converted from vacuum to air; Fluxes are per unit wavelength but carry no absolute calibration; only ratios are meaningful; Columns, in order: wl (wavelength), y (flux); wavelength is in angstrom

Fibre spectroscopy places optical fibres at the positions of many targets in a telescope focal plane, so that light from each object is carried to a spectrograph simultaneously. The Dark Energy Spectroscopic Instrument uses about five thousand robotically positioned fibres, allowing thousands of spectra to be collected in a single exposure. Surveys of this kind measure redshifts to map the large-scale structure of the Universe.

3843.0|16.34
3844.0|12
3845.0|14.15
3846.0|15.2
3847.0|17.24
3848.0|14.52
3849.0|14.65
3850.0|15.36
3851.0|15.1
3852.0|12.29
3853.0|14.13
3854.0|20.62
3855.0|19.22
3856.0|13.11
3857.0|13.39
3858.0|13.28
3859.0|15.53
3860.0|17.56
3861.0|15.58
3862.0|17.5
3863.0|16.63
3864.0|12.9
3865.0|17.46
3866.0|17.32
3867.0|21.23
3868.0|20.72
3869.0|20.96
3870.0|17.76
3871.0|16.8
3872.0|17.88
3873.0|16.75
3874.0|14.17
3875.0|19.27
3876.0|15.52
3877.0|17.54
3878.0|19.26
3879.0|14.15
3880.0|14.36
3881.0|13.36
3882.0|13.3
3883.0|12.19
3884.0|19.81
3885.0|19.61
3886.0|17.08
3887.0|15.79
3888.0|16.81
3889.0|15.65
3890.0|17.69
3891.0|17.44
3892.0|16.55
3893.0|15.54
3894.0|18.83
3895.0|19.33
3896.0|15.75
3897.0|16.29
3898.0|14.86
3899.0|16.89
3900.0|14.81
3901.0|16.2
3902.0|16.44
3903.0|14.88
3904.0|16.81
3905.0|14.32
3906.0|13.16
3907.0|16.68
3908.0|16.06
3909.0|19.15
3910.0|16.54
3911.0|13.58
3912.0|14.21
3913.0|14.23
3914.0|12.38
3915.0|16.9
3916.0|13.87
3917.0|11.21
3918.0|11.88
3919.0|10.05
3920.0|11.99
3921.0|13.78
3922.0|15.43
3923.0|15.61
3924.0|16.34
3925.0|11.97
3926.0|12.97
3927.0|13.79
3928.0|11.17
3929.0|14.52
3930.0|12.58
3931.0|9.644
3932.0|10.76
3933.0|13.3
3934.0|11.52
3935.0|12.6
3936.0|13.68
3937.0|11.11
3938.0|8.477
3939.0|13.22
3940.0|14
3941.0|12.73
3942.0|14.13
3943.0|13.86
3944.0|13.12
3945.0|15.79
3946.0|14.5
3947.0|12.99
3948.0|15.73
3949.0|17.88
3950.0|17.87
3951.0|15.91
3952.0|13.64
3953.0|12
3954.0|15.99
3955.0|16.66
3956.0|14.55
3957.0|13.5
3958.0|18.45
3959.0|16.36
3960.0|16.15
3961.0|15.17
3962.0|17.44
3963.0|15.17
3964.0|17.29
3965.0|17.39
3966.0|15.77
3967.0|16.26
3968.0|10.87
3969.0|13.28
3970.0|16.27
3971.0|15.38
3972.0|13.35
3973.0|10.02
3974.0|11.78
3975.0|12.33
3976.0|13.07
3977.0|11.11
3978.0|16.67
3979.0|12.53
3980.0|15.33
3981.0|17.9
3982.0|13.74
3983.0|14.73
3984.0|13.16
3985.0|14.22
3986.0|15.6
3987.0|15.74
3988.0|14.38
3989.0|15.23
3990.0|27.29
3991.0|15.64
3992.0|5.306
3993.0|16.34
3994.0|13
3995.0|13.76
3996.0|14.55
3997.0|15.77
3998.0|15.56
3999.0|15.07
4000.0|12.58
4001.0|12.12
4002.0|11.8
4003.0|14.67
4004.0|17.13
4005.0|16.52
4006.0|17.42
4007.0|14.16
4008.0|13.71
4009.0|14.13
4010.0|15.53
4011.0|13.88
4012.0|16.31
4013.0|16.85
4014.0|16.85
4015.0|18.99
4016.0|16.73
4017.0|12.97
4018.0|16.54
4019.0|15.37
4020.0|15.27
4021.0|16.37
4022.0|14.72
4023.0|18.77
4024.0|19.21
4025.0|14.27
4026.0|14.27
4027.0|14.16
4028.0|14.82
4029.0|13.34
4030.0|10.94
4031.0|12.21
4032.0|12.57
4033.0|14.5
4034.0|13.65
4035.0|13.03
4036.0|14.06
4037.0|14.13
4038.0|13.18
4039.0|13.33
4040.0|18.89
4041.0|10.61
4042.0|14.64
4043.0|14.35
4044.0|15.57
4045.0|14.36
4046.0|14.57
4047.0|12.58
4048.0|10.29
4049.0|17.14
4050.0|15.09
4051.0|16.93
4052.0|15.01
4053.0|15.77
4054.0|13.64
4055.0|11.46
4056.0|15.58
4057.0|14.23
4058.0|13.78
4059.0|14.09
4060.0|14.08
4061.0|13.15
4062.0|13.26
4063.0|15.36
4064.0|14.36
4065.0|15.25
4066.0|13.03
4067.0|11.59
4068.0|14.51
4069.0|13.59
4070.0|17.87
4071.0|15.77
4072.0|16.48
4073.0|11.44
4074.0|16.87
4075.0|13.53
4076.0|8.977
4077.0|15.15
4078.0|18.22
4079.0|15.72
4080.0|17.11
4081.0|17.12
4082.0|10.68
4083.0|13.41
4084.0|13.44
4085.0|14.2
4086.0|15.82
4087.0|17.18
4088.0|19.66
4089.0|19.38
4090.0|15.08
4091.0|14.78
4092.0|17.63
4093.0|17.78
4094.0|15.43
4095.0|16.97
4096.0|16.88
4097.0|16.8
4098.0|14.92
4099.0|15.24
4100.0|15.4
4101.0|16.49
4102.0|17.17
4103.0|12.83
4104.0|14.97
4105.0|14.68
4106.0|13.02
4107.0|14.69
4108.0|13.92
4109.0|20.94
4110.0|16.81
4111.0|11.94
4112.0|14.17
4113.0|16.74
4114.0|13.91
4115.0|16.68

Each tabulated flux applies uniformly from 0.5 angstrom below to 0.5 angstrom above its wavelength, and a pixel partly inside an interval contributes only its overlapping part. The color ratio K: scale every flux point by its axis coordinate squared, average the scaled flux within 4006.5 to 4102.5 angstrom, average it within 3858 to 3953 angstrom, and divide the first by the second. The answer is 1.06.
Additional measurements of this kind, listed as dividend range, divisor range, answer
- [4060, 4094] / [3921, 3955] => 1.18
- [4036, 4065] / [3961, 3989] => 1.02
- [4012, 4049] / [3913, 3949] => 1.17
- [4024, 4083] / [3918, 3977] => 1.08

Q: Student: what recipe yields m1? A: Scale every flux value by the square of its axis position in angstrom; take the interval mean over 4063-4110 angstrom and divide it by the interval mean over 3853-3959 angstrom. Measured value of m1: 1.10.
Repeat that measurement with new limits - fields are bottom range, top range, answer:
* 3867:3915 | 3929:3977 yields 0.89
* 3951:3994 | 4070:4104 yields 1.11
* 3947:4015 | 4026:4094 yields 1.01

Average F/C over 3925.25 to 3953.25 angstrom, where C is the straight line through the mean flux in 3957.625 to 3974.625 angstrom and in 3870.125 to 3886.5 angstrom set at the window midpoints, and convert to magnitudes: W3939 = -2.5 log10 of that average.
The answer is 0.16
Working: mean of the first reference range 16.3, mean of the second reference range 15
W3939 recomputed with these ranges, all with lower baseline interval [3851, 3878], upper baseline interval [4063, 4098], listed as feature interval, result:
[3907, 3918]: 0.12 mag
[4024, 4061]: 0.11 mag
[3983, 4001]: 0.08 mag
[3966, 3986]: 0.16 mag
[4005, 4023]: 0.00 mag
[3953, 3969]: 0.04 mag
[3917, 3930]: 0.23 mag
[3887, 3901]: 0.00 mag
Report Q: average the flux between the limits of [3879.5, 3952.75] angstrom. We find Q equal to 14.6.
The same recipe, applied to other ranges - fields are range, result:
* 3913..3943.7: 12.9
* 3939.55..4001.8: 14.7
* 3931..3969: 14.4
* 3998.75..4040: 14.8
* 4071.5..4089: 15.1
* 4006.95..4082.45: 14.6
